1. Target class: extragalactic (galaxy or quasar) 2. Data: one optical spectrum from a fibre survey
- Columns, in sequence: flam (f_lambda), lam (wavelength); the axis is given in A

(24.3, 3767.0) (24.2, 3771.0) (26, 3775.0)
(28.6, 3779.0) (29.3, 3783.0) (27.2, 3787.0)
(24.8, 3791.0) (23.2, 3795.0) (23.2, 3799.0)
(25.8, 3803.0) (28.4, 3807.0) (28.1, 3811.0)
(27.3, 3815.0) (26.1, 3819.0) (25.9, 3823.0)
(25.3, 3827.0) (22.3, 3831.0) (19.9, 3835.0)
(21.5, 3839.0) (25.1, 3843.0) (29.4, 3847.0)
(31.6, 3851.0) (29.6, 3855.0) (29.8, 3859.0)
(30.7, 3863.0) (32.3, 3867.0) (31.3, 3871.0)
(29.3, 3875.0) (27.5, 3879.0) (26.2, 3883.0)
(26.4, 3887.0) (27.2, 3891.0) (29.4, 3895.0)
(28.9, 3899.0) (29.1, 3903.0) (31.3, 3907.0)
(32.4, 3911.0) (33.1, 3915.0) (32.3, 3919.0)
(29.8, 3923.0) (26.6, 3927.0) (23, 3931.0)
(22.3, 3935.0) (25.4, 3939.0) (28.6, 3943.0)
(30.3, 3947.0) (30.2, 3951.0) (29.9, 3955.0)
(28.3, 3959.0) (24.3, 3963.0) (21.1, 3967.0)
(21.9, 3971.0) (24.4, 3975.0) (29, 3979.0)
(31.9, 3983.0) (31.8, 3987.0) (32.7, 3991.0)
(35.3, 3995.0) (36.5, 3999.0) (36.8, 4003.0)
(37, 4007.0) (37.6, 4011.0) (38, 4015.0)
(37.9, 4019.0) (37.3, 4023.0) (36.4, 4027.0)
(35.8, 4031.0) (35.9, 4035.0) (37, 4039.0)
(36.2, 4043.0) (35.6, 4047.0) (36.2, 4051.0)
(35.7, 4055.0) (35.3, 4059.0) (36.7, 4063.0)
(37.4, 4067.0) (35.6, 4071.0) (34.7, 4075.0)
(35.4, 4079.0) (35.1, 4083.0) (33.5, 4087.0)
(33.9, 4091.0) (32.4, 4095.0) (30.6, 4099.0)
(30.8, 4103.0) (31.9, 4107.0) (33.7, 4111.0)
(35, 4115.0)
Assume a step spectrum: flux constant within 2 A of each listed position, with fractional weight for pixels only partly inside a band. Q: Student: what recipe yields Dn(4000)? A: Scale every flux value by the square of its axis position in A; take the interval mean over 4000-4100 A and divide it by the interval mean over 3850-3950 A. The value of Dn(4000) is 1.3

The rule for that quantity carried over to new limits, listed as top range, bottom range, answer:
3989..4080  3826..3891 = 1.44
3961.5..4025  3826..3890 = 1.26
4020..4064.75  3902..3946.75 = 1.34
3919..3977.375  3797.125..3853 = 1.09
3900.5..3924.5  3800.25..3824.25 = 1.23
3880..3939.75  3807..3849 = 1.17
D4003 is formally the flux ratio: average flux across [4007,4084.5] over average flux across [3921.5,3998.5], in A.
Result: 1.3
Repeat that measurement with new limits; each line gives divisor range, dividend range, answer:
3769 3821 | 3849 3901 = 1.11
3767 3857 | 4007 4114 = 1.36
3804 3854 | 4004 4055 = 1.41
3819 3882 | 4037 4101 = 1.28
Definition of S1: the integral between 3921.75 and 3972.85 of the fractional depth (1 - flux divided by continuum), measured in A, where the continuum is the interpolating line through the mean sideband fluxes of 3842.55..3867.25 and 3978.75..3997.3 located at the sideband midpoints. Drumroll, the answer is 8.8 A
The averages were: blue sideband 29.9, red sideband 32.5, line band 26.2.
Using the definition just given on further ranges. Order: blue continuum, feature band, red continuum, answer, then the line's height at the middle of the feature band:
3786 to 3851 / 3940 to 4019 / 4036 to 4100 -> 2.11 A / 31.7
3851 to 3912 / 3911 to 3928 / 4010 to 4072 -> 0.12 A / 31.1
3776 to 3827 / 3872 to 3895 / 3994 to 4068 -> 1.82 A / 30.1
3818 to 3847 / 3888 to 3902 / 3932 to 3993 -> -1.49 A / 25.7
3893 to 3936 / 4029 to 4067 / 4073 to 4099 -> -3.81 A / 32.8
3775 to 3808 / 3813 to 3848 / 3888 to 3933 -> 3.35 A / 27.2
